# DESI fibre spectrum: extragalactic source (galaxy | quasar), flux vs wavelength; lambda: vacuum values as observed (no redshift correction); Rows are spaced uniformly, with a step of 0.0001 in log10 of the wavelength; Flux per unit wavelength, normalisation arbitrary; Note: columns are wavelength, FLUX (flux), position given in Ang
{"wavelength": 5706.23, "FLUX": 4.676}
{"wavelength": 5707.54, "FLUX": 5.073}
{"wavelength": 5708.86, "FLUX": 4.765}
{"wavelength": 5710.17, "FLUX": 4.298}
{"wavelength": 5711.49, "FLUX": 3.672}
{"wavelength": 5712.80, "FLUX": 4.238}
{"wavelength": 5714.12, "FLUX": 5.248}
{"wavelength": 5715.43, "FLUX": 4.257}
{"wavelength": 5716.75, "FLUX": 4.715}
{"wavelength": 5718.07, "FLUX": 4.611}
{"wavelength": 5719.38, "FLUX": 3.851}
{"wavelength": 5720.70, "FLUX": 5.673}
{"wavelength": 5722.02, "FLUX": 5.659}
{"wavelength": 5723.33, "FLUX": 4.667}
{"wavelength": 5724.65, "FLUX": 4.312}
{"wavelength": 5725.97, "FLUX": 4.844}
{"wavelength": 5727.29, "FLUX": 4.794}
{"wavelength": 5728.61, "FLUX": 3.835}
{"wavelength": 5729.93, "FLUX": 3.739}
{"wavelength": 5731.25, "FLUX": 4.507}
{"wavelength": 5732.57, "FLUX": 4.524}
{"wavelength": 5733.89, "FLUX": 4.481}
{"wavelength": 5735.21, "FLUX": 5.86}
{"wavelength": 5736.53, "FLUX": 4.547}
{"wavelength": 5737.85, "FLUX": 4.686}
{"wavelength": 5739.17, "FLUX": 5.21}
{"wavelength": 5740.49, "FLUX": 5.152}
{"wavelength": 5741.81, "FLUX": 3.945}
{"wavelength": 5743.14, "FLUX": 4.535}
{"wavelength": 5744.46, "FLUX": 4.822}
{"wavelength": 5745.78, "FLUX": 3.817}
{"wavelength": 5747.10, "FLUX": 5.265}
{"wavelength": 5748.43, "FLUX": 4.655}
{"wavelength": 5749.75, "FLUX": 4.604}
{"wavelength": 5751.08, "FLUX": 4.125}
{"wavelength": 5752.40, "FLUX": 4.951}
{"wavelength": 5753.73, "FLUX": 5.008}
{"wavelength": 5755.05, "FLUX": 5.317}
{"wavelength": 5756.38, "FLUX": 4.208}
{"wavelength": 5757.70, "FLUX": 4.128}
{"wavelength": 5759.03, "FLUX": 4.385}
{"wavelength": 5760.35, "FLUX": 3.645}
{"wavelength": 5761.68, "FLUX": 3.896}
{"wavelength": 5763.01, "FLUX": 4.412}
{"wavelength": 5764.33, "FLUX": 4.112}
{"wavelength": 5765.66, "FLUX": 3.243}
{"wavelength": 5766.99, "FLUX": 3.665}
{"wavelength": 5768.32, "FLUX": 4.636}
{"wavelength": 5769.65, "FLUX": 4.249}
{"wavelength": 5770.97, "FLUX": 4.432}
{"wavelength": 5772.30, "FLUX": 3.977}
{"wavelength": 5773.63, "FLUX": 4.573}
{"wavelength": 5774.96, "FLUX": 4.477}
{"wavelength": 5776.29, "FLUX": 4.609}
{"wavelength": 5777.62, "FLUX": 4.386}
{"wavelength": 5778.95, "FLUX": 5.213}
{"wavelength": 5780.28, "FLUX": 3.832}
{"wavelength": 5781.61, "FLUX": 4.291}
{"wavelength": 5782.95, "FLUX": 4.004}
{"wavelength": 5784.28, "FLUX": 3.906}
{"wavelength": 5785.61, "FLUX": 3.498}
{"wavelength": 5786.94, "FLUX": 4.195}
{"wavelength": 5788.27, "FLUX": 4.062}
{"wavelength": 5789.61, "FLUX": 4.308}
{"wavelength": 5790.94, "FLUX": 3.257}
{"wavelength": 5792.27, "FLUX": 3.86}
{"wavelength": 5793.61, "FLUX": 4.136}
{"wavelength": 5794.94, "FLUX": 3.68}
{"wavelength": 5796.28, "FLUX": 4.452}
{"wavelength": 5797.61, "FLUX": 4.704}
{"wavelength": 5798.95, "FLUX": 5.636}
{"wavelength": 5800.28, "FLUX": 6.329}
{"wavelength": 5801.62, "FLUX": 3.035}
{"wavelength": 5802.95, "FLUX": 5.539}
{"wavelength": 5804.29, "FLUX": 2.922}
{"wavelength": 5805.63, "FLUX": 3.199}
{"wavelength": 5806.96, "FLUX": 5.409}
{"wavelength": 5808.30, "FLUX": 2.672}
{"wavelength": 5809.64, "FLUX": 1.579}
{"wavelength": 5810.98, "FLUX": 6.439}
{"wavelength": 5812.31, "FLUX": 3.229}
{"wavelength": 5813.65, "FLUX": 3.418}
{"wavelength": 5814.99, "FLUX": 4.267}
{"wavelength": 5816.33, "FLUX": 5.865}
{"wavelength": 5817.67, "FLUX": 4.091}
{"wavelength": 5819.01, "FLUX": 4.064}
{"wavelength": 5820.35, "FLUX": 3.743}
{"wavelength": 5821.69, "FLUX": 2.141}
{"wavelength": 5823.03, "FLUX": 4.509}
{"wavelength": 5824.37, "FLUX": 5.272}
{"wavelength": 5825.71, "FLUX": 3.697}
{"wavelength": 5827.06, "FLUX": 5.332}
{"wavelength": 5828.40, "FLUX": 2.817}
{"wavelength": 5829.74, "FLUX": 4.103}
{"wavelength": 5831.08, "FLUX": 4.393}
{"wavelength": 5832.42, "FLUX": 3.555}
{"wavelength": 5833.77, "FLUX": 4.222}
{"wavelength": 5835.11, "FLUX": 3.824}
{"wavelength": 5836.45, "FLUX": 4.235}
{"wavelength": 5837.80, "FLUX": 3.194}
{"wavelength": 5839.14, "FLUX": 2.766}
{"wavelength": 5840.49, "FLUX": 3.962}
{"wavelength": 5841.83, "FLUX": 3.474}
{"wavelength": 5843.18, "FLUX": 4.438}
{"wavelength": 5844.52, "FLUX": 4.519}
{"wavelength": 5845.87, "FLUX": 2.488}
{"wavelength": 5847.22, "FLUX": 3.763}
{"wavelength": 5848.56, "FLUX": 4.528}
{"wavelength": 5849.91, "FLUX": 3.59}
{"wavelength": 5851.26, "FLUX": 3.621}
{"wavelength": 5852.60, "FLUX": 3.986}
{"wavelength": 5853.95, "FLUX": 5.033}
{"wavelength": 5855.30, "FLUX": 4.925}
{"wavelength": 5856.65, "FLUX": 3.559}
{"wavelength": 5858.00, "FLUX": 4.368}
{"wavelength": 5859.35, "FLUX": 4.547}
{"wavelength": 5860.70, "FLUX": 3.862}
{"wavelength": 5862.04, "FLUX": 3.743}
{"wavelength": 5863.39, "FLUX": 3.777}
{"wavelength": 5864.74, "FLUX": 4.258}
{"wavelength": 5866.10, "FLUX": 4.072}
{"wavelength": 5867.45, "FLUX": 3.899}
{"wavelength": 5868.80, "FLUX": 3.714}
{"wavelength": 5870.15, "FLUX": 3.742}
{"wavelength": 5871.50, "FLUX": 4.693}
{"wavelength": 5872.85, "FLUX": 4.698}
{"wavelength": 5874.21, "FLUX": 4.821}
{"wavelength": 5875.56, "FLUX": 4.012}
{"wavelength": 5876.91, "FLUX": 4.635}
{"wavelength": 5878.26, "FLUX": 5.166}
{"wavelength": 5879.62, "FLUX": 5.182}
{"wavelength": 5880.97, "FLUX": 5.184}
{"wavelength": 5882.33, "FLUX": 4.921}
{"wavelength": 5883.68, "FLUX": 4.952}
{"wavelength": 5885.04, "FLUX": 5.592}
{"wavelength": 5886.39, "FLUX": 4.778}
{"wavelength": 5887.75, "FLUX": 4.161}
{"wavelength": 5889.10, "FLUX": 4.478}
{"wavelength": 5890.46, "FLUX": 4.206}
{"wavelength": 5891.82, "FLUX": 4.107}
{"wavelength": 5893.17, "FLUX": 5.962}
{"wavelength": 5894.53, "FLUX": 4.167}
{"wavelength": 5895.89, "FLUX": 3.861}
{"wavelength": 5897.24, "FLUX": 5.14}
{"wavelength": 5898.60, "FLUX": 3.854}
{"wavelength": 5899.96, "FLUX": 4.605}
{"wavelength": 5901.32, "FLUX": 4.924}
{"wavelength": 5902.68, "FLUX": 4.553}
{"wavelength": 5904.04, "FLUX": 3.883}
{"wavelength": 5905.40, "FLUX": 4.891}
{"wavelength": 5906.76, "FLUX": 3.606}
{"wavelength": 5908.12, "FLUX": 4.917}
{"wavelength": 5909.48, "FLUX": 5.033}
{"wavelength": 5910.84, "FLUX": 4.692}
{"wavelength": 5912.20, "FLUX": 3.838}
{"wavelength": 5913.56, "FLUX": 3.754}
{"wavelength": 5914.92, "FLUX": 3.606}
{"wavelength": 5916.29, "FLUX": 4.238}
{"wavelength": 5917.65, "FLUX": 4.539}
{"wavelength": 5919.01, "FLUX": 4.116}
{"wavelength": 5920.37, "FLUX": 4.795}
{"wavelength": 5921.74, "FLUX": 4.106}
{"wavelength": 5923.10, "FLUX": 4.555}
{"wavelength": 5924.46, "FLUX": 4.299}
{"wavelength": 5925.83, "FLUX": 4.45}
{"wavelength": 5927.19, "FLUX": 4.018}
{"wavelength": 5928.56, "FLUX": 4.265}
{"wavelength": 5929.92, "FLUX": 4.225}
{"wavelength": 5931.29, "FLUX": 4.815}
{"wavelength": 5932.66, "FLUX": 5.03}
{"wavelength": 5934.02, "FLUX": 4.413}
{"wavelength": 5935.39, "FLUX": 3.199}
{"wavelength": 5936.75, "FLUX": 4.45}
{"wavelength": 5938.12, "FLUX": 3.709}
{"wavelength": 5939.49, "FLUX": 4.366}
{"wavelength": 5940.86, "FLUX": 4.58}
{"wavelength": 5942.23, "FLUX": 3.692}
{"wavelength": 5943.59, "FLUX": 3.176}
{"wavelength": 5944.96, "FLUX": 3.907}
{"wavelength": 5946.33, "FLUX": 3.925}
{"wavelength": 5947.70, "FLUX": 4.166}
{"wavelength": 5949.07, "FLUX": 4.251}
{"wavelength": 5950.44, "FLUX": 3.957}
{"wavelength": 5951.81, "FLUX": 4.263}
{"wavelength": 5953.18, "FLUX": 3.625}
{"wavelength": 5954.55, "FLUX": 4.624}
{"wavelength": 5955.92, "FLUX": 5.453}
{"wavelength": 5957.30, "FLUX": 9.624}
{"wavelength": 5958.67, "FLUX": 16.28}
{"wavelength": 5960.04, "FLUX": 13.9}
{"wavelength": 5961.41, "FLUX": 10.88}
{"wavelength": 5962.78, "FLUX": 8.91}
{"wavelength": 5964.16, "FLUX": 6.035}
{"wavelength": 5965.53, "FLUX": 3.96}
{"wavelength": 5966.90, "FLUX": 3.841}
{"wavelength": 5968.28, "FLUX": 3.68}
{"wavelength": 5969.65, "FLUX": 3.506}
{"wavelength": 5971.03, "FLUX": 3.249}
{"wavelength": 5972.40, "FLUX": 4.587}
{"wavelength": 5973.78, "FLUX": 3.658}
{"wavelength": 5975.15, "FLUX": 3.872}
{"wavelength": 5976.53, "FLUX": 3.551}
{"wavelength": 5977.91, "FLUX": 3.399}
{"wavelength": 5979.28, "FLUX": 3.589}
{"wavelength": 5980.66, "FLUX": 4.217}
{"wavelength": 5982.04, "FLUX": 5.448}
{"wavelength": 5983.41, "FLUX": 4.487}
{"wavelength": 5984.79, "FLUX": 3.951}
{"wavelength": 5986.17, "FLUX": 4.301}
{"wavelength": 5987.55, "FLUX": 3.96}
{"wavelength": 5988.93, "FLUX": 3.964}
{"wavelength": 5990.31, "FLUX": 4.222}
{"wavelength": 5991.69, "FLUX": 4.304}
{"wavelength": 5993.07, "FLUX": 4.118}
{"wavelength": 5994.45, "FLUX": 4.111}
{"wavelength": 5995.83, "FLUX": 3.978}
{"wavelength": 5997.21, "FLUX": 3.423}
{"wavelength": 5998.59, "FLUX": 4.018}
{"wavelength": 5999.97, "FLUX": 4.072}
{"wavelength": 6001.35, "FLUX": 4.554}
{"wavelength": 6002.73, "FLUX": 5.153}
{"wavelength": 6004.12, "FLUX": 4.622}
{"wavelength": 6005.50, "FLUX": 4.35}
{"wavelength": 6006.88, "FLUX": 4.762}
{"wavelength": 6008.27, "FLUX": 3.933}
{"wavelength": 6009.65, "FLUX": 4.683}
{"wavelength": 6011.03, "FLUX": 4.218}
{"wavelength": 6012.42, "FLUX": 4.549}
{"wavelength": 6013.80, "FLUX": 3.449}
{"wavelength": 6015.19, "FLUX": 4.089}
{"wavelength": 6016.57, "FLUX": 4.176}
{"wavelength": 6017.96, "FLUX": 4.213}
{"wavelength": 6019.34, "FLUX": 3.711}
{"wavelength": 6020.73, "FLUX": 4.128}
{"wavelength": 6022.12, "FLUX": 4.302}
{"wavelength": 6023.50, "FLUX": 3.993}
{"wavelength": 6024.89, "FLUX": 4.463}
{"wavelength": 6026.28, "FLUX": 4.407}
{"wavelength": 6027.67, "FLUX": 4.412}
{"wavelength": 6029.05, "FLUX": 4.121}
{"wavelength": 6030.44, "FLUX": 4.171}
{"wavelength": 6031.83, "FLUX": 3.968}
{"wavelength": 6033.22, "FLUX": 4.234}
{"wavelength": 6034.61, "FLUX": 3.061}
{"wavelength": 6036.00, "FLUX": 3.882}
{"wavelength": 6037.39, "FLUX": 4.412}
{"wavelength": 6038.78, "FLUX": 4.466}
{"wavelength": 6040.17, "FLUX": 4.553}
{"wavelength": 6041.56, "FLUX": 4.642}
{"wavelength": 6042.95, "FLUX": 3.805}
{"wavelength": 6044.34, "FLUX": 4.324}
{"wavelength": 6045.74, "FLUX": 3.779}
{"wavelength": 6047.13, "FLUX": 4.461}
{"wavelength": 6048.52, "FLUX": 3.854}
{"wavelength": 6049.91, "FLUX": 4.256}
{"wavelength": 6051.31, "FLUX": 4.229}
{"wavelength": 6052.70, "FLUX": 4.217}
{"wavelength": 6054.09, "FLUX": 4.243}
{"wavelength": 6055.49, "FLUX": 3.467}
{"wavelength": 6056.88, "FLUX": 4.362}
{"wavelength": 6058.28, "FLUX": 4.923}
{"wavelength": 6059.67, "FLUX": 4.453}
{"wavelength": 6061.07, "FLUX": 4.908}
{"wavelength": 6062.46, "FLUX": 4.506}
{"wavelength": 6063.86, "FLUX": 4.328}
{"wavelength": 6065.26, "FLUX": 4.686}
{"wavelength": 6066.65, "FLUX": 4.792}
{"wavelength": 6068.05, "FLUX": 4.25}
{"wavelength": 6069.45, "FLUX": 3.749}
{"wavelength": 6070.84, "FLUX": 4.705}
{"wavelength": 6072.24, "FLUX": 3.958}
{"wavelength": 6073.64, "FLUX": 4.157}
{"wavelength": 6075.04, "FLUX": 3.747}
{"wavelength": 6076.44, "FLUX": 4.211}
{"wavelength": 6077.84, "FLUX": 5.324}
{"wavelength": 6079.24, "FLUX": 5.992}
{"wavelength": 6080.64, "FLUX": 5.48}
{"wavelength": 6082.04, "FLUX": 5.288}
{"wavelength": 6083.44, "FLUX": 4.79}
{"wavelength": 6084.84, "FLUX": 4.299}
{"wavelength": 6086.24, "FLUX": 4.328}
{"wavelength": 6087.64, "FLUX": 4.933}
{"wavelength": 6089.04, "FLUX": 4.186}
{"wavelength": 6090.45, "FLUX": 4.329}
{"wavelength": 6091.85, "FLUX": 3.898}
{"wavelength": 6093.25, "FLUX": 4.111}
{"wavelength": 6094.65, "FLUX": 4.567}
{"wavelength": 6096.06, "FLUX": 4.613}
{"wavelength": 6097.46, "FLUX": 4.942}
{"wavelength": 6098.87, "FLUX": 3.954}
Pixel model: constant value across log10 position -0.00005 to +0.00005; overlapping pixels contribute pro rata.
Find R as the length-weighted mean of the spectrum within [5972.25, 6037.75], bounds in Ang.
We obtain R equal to 4.15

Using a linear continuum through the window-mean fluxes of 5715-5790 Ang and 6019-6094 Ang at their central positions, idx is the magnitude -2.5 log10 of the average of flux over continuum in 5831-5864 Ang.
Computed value 0.126 mag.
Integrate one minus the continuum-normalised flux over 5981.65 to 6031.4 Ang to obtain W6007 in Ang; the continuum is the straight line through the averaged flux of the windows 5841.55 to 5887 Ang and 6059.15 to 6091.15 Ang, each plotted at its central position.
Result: 2.88 Ang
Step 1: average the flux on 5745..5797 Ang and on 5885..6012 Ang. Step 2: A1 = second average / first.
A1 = 1.10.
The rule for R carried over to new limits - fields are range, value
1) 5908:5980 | 4.9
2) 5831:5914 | 4.28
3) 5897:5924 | 4.37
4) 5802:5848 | 3.91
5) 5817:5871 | 3.95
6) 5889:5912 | 4.51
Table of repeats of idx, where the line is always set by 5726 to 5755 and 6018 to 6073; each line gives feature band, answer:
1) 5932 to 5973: -0.242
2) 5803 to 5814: 0.218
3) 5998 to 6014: -0.027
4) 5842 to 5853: 0.170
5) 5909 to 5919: 0.048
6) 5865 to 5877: 0.058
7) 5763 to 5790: 0.100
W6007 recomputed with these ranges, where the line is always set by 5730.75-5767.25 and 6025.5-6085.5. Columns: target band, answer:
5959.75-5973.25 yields -4.9 Ang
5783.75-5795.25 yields 1.5 Ang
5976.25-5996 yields 1.2 Ang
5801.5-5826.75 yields 2.7 Ang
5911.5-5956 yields 2.5 Ang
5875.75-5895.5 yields -1.5 Ang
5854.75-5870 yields 1.4 Ang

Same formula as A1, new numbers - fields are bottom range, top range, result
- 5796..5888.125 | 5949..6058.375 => 1.11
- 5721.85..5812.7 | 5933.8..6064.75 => 1.05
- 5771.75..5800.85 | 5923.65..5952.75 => 0.96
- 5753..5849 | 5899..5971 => 1.22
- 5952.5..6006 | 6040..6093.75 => 0.86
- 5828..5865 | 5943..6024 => 1.23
